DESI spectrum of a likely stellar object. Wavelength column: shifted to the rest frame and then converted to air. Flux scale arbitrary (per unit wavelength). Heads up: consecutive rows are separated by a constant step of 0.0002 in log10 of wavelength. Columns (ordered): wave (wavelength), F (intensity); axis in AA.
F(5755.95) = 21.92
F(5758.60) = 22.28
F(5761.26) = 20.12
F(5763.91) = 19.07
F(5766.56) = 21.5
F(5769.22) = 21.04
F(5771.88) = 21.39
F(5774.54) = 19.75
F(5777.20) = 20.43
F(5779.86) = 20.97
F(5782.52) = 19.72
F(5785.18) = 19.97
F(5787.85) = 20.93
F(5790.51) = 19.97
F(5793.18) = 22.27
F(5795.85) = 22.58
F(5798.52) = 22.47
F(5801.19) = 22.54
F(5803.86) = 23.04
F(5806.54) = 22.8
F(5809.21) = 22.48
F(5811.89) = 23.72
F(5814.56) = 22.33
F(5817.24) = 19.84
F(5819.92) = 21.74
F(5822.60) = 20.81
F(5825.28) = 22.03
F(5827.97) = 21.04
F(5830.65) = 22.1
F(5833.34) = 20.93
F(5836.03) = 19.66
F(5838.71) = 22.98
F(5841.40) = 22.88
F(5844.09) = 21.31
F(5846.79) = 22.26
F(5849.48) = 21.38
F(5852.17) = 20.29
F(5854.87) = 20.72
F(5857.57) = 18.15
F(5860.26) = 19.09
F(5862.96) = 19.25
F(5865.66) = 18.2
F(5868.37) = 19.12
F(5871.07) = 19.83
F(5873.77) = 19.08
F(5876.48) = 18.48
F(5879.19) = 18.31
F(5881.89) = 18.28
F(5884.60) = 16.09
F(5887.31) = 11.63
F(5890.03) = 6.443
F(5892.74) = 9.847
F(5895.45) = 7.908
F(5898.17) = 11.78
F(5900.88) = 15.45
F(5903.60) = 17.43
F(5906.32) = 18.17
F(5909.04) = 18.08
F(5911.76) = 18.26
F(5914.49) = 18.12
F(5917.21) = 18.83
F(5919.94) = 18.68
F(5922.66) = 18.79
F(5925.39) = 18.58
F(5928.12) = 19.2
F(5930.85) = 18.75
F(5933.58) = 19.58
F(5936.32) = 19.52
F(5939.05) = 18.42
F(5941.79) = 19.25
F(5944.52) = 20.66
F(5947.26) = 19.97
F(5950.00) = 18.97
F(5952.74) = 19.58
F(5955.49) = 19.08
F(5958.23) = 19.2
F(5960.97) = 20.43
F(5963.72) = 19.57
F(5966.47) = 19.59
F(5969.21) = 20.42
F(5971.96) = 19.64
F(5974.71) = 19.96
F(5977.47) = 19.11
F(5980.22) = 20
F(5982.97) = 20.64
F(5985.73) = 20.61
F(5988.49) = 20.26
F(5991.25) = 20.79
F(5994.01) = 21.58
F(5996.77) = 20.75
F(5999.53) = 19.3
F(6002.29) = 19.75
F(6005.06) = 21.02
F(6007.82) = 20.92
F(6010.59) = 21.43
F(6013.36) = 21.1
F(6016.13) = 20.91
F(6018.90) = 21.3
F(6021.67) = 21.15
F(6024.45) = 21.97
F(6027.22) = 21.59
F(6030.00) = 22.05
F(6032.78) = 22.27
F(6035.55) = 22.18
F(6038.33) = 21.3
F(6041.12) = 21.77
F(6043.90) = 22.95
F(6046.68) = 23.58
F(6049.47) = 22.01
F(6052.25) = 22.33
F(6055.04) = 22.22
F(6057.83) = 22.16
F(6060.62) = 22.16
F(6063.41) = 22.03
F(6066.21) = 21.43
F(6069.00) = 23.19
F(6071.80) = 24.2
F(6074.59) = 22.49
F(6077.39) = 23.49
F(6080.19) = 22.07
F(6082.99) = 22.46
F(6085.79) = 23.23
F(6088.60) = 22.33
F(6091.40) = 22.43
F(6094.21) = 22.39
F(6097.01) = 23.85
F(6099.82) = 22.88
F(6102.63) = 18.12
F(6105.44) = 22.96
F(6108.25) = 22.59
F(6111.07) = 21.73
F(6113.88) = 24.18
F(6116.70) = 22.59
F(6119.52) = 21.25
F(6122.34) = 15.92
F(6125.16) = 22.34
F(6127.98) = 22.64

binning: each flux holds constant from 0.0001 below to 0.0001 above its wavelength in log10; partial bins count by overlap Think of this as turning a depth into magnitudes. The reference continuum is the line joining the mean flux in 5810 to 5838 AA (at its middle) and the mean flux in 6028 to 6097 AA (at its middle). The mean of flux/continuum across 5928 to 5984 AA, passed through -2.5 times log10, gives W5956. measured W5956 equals 0.13 mag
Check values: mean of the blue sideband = 21.5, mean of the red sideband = 22.5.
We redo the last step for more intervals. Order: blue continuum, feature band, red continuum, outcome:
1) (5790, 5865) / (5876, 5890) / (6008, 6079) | 0.362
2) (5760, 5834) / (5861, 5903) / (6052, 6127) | 0.367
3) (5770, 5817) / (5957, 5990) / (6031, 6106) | 0.111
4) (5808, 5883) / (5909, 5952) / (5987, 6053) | 0.107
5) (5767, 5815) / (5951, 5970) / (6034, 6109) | 0.125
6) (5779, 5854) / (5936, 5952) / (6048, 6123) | 0.128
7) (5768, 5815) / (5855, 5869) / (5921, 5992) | 0.100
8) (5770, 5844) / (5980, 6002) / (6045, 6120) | 0.085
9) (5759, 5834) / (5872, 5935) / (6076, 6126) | 0.301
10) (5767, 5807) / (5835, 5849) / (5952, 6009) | -0.045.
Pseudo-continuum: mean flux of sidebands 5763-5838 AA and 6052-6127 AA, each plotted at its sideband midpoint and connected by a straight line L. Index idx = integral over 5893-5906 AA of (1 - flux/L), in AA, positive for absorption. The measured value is 5.0 AA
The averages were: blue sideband 21.4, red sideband 22.2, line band 13.3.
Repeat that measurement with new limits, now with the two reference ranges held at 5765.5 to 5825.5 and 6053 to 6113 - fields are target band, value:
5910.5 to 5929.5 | 2.8 AA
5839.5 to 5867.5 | 1.7 AA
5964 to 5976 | 1.2 AA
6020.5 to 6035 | 0.3 AA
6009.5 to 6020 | 0.5 AA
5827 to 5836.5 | 0.2 AA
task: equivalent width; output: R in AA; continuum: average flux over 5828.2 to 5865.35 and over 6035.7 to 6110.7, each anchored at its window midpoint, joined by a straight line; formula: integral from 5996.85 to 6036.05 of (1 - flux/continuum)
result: 1.5 AA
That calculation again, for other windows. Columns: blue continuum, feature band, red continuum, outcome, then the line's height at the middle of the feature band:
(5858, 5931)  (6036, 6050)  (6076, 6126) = -1.22 AA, 20.5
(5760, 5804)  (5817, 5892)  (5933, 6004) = 4.80 AA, 20.6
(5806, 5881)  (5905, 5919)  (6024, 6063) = 1.92 AA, 21.2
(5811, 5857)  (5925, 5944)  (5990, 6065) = 2.10 AA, 21.5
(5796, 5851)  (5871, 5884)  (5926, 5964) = 1.42 AA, 20.8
